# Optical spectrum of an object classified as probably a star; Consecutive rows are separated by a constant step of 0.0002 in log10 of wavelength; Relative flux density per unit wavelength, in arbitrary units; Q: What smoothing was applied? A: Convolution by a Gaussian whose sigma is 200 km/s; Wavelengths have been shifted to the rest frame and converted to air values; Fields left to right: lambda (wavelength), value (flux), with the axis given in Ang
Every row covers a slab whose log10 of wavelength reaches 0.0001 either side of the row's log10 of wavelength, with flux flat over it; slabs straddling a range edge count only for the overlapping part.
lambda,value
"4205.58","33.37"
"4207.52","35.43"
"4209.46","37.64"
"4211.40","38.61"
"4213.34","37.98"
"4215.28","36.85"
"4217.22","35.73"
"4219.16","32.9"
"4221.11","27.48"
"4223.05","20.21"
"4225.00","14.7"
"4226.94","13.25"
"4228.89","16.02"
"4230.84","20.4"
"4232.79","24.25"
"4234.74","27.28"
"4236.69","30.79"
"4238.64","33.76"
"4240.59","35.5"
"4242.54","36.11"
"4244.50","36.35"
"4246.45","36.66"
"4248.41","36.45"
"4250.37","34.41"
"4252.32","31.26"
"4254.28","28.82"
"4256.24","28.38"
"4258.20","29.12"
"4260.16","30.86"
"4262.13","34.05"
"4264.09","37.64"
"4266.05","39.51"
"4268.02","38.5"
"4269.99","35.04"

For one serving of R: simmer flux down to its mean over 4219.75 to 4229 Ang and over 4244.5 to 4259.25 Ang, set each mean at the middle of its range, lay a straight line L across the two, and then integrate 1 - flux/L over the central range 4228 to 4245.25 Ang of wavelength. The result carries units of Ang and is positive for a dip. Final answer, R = -2.37 Ang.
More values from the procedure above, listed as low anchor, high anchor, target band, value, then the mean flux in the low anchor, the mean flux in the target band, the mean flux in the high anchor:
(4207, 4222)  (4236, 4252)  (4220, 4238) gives 6.78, 35.4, 21.9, 34.9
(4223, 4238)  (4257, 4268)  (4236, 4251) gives -4.84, 21.2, 35.1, 34.5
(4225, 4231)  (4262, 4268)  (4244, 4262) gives -1.44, 15.7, 32.4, 37.7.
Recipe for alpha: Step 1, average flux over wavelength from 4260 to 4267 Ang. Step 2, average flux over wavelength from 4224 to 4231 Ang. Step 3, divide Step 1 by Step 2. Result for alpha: 2.31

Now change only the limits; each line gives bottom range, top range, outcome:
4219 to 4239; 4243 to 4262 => 1.42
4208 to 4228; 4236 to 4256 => 1.14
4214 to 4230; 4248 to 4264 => 1.28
